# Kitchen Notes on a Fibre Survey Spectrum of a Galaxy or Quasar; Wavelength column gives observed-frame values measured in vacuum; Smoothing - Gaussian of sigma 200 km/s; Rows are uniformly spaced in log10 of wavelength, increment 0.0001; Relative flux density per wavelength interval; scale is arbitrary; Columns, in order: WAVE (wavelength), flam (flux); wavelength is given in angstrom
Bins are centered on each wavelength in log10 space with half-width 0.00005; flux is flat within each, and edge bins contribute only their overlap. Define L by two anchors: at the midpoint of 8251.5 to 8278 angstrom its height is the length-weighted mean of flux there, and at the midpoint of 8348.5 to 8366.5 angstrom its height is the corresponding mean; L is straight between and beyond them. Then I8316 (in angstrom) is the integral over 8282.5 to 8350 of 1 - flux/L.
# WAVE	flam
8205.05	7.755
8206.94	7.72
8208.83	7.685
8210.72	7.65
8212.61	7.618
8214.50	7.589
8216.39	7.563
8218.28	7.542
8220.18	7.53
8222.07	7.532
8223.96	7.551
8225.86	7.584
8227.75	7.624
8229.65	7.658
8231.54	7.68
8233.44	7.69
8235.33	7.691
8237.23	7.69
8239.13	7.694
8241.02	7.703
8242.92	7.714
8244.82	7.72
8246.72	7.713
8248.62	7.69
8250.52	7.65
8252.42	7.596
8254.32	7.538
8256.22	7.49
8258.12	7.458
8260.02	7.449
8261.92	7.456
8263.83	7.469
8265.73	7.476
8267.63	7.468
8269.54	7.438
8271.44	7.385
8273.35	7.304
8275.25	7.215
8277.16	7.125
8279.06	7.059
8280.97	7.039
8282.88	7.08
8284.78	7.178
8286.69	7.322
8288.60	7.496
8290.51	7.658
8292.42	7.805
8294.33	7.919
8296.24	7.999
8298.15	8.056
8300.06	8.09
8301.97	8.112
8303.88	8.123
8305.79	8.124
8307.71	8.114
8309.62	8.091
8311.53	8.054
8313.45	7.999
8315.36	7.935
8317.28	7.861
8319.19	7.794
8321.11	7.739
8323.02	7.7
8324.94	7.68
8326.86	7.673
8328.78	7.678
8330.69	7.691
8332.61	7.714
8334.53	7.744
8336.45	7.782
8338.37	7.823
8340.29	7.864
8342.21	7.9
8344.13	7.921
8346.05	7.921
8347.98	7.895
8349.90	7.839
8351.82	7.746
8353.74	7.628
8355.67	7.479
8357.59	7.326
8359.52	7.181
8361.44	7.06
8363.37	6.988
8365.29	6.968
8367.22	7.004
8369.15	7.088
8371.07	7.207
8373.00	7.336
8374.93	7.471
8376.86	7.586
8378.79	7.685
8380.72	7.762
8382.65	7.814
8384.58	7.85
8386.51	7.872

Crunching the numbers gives -3.9 angstrom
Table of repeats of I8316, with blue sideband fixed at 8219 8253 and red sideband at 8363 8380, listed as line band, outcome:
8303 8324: -1.5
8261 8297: 0.6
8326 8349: -1.3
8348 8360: -0.4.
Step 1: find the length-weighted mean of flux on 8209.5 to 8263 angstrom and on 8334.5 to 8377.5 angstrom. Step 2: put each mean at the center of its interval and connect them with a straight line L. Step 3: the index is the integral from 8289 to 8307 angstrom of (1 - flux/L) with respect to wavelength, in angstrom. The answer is -1.00 angstrom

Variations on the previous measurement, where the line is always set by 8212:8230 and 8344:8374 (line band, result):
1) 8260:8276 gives 0.2 angstrom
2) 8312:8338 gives -1.2 angstrom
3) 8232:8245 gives -0.3 angstrom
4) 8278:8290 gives 0.5 angstrom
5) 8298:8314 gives -1.3 angstrom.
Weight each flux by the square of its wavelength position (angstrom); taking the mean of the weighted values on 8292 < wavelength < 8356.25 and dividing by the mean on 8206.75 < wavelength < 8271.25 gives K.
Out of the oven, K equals 1.06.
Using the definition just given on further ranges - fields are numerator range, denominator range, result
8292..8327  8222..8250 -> 1.06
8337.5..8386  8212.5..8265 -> 1.02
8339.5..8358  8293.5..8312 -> 0.97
